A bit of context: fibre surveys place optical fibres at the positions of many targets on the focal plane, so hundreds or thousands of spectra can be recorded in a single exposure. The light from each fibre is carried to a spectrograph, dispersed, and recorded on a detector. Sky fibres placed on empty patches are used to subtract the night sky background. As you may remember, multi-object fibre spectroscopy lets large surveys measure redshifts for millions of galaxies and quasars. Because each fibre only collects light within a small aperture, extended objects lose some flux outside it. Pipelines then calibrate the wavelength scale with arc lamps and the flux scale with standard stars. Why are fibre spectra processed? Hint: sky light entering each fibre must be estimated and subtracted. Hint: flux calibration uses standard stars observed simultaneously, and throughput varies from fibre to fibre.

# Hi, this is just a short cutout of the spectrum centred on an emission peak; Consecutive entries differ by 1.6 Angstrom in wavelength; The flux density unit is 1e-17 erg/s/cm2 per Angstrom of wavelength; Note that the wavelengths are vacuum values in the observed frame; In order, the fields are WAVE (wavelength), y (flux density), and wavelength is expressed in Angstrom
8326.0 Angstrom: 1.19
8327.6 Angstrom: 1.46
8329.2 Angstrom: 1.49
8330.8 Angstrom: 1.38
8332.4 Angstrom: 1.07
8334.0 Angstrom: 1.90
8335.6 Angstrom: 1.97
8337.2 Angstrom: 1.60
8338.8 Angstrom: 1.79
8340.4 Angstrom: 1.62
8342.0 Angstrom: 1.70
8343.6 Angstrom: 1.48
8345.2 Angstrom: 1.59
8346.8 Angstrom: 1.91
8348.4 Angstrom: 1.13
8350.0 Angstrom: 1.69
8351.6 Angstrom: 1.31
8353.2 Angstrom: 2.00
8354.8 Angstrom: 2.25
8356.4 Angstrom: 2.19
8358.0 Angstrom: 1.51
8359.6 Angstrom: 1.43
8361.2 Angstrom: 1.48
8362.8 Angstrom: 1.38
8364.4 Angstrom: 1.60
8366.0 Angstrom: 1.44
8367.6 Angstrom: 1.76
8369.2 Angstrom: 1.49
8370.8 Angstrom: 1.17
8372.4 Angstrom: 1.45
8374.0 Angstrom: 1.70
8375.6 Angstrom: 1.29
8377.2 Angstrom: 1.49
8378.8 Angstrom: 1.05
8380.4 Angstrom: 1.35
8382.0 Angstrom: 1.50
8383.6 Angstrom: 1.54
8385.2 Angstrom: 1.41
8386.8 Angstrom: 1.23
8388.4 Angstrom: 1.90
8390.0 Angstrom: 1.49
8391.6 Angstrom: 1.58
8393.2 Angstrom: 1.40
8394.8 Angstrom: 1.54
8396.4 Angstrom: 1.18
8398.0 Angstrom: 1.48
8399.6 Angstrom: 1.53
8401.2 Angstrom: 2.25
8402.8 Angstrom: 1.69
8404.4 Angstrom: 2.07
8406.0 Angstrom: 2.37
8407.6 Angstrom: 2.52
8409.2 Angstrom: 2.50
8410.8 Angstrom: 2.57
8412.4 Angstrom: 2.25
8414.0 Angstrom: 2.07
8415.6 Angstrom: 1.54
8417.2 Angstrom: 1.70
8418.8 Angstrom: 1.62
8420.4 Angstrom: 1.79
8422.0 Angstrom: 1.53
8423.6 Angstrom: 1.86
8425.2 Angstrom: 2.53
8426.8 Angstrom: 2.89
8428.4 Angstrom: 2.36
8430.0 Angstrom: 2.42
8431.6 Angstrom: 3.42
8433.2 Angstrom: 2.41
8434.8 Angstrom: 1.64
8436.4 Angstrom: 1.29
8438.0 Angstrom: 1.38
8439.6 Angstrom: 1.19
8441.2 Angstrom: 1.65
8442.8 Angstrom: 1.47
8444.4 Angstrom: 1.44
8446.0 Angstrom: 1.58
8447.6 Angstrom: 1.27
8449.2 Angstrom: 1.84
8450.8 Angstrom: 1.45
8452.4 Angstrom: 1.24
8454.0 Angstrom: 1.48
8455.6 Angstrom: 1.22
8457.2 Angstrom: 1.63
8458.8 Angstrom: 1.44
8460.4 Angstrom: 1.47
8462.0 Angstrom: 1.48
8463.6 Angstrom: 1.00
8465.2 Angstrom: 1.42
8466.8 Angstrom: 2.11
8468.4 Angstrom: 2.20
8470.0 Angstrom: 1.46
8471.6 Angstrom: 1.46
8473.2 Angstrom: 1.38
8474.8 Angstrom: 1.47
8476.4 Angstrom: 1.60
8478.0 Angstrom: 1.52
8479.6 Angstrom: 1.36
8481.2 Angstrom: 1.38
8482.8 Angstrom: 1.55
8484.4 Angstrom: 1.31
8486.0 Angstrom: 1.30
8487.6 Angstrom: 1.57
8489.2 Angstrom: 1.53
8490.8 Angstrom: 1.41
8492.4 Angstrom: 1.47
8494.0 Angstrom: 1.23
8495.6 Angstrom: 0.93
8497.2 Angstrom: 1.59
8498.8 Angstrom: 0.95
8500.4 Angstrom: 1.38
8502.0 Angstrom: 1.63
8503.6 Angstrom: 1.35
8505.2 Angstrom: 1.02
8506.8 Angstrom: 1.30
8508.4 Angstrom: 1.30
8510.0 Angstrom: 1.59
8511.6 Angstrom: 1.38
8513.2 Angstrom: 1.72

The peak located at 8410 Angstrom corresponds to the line [S II] 6716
